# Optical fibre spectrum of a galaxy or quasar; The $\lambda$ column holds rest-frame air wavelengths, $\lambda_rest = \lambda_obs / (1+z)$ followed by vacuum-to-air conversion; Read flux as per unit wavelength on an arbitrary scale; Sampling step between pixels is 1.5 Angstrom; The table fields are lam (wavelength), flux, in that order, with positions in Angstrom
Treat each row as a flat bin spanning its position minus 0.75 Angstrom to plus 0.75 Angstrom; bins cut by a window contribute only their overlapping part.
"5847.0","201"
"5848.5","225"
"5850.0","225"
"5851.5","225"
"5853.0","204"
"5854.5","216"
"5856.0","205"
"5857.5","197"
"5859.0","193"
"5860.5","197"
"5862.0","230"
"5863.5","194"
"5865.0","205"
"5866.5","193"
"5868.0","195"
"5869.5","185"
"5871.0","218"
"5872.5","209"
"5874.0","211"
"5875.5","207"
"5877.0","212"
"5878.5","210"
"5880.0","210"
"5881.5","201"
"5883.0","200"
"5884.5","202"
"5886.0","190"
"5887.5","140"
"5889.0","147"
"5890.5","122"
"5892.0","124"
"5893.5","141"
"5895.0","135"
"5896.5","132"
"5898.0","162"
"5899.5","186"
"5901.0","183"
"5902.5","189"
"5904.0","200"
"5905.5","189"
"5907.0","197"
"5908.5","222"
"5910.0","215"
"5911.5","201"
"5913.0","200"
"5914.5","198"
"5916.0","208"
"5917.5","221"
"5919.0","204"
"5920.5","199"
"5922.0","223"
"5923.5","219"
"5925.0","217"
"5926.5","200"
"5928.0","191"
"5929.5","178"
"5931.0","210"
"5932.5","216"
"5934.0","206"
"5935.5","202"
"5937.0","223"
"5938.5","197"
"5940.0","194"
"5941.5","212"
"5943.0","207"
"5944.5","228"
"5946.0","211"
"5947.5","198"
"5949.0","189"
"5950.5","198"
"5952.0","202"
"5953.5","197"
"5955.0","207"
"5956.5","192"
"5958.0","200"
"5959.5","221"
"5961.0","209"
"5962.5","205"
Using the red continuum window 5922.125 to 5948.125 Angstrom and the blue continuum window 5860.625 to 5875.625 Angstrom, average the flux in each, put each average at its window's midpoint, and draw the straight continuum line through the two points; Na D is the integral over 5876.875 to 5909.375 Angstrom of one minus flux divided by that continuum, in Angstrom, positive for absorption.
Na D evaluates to 4.6 Angstrom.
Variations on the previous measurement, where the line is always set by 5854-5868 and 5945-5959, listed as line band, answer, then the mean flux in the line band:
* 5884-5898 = 3.7 Angstrom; 148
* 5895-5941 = 0.6 Angstrom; 198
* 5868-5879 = -0.2 Angstrom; 207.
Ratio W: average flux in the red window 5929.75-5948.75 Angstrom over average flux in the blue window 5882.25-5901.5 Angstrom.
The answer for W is 1.31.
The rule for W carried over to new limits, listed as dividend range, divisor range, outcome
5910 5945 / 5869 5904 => 1.15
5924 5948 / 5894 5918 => 1.09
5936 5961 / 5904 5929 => 0.99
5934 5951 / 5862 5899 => 1.13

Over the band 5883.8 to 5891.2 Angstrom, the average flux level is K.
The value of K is 160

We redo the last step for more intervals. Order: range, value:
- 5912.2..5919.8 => 206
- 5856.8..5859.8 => 195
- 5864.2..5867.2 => 199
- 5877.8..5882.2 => 207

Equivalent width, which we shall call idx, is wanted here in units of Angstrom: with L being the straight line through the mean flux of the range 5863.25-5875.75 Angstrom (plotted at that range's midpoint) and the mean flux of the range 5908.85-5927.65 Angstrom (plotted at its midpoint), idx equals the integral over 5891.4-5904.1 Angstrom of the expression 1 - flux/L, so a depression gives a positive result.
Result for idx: 2.85 Angstrom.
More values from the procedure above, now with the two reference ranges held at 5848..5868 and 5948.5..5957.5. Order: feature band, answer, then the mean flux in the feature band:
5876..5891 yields 1.48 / 185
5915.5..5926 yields -0.61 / 213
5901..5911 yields 0.10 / 201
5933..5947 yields -0.68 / 209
